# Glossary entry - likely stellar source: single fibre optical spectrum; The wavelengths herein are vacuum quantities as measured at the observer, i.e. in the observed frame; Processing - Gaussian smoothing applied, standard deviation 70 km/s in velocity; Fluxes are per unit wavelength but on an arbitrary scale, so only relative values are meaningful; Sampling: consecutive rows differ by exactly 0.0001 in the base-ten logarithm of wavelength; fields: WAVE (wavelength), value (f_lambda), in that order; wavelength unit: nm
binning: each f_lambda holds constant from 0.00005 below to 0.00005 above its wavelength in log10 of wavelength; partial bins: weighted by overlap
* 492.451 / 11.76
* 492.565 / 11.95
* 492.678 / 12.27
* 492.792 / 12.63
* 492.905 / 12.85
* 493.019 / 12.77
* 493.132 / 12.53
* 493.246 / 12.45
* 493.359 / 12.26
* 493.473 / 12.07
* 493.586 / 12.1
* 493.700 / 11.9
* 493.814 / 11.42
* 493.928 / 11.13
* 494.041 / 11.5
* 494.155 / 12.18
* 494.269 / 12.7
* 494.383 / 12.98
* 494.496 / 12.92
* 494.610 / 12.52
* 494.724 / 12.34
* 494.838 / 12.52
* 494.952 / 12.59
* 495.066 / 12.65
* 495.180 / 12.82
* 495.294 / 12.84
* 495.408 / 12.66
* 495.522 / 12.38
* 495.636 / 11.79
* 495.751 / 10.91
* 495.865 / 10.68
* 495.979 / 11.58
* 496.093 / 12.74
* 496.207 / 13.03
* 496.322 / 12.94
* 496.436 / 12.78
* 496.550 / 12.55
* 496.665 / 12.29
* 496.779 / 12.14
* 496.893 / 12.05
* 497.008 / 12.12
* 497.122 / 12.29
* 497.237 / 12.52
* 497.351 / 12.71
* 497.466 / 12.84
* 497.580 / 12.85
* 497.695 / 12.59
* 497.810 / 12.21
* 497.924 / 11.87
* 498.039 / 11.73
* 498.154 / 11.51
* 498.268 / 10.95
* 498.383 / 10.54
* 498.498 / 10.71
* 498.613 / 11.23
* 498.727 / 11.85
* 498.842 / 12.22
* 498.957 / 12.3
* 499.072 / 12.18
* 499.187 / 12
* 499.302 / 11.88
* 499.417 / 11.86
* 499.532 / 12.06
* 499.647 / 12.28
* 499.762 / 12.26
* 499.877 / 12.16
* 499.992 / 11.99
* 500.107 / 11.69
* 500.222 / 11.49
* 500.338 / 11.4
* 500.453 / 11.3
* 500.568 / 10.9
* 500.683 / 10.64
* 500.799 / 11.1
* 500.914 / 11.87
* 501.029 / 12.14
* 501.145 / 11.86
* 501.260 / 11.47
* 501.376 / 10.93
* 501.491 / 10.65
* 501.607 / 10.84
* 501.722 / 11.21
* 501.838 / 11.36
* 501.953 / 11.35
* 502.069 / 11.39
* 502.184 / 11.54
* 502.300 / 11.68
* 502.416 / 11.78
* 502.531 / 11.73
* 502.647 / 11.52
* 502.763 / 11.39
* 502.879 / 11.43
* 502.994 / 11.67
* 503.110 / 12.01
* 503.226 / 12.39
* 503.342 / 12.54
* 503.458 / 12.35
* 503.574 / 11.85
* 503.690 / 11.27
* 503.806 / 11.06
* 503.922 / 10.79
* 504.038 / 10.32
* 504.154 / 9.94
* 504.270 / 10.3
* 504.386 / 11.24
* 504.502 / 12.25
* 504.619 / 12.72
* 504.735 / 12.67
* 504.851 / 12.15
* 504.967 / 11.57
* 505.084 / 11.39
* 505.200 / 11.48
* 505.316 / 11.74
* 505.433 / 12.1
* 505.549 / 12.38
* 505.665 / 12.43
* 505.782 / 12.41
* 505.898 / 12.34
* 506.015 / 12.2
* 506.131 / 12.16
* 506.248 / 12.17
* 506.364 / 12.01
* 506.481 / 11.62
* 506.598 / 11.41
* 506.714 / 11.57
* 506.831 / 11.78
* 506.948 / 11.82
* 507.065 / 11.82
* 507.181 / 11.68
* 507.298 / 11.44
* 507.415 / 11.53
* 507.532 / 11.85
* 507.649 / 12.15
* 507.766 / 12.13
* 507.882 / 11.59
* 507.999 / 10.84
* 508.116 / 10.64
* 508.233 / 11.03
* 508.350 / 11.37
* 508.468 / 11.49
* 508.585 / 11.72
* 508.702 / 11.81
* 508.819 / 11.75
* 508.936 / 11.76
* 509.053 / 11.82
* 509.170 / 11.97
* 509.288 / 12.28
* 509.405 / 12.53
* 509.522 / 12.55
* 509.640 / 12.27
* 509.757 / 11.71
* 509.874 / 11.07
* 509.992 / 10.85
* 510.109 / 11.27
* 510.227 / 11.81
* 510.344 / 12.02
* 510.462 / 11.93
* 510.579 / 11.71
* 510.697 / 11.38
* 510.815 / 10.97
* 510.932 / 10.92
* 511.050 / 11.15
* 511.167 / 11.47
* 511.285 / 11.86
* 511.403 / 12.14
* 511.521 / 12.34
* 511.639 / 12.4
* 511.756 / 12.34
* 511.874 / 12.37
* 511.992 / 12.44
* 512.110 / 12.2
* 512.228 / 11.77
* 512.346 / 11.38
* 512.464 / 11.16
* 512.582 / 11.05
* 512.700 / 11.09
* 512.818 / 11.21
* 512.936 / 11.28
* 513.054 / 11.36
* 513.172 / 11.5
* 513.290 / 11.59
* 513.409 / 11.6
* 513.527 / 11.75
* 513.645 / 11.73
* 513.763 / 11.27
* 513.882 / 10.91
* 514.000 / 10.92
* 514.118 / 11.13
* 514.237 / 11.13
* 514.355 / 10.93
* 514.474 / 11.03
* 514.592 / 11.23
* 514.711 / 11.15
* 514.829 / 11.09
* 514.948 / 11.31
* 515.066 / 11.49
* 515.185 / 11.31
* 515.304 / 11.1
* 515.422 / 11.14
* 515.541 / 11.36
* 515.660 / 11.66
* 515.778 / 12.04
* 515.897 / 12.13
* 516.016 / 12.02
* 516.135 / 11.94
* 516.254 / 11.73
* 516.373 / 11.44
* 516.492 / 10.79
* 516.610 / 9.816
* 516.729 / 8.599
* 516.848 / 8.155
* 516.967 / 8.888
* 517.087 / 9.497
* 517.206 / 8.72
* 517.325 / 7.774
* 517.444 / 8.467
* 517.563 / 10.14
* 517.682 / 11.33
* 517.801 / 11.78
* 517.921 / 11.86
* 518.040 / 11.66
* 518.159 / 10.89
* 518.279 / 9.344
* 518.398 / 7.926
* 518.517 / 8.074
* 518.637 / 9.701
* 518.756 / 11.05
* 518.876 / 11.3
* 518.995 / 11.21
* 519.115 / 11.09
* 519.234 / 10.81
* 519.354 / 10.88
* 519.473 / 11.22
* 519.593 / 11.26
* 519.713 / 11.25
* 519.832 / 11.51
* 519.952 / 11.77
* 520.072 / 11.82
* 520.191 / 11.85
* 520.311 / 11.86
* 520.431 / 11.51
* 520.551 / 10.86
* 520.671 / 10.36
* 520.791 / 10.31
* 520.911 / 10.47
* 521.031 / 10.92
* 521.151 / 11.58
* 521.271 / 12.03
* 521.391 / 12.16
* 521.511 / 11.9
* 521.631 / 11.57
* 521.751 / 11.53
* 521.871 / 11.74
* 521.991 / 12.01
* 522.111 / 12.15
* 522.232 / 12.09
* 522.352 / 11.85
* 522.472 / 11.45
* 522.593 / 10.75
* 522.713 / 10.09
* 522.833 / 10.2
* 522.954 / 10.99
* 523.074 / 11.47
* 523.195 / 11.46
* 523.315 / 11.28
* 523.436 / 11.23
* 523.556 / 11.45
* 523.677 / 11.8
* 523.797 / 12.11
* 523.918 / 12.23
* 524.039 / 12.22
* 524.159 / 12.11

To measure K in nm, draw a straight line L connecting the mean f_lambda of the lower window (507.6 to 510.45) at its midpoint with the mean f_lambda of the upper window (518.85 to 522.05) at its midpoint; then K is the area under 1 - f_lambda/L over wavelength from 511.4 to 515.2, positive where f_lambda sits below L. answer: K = 0.024 nm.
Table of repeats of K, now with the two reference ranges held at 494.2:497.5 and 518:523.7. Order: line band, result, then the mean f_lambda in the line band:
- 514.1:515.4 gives 0.03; 11.2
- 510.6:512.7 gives -0.02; 11.7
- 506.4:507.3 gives 0.01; 11.7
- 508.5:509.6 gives -0.03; 12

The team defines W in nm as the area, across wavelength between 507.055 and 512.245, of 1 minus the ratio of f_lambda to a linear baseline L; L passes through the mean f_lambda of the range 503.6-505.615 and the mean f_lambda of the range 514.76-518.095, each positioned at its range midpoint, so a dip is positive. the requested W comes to -0.27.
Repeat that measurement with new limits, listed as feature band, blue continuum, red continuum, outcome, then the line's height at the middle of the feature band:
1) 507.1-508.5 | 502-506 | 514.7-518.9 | -0.02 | 11.3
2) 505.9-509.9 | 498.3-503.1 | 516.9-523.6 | -0.16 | 11.3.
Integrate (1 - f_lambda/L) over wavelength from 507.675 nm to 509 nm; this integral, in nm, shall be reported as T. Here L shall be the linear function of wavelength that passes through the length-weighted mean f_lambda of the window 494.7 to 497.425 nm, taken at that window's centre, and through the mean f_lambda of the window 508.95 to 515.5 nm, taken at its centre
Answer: 0.03 nm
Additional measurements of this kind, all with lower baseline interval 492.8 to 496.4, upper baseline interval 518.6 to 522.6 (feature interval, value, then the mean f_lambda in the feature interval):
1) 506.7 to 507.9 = 0.01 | 11.8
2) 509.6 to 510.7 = 0.01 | 11.6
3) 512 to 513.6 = 0.02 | 11.5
